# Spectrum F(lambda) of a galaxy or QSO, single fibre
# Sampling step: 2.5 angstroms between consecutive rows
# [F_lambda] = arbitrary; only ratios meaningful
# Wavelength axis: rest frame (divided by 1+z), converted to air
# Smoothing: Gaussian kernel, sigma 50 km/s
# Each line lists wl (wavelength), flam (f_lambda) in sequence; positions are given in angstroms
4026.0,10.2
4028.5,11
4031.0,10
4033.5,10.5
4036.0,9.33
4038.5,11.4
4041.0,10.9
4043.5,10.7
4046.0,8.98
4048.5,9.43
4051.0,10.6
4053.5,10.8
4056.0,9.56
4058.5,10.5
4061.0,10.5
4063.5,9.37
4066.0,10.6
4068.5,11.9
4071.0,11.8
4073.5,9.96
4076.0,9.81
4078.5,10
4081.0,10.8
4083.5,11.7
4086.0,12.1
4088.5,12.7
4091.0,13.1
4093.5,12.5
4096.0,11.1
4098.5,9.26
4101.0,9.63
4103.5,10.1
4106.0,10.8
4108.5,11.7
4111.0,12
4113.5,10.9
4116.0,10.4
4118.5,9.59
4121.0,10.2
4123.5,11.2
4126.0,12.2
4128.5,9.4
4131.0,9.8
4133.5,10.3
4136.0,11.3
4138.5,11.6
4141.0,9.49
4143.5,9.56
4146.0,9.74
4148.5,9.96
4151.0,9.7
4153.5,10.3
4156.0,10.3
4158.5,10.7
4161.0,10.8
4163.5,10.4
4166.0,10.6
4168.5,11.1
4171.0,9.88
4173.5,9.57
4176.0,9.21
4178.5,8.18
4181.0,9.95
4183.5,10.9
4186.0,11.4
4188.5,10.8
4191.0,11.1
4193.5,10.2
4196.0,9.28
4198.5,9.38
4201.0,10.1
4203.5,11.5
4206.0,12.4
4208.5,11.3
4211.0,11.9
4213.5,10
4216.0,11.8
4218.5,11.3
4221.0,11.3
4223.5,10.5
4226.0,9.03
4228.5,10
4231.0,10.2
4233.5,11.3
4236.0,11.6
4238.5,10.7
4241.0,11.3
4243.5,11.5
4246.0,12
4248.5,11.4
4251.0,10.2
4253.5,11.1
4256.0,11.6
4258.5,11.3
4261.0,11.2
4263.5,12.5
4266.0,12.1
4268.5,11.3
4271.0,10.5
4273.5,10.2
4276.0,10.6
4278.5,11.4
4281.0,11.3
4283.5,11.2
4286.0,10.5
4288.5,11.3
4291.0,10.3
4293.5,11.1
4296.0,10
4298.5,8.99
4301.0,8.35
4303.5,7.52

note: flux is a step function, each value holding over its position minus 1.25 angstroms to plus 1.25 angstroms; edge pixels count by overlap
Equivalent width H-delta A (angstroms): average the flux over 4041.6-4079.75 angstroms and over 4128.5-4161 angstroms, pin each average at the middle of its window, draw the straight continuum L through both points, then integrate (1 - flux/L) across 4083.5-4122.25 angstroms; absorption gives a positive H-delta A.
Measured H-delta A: -3.1 angstroms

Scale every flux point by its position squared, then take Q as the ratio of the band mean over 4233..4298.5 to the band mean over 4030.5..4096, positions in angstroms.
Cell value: 1.1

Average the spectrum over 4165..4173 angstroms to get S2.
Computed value 10.4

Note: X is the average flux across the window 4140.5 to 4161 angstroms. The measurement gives 10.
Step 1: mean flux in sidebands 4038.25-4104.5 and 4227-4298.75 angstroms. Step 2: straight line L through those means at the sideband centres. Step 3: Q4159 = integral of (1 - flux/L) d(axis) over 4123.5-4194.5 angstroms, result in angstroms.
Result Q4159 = 3.5 angstroms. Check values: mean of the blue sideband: 10.7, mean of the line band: 10.3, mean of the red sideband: 11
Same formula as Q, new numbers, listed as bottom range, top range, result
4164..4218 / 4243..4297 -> 1.10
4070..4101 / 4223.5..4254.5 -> 1.05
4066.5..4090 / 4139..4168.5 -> 0.95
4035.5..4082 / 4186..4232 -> 1.11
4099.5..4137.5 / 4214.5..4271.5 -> 1.11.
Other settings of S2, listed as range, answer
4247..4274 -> 11.3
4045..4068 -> 10.1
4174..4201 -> 10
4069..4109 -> 11.1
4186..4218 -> 10.8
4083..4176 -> 10.7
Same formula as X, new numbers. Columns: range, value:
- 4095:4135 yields 10.5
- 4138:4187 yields 10.1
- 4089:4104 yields 11.1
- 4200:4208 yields 11.4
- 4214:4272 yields 11.1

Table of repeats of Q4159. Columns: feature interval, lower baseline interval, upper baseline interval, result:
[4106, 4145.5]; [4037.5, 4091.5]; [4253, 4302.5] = 0.5 angstroms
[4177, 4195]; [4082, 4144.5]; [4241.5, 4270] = 1.4 angstroms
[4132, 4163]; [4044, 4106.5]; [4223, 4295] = 1.5 angstroms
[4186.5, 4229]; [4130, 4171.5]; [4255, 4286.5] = 0.1 angstroms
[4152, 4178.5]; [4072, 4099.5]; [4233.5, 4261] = 2.5 angstroms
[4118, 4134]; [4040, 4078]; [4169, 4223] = 0.0 angstroms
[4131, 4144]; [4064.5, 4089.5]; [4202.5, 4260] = 0.8 angstroms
